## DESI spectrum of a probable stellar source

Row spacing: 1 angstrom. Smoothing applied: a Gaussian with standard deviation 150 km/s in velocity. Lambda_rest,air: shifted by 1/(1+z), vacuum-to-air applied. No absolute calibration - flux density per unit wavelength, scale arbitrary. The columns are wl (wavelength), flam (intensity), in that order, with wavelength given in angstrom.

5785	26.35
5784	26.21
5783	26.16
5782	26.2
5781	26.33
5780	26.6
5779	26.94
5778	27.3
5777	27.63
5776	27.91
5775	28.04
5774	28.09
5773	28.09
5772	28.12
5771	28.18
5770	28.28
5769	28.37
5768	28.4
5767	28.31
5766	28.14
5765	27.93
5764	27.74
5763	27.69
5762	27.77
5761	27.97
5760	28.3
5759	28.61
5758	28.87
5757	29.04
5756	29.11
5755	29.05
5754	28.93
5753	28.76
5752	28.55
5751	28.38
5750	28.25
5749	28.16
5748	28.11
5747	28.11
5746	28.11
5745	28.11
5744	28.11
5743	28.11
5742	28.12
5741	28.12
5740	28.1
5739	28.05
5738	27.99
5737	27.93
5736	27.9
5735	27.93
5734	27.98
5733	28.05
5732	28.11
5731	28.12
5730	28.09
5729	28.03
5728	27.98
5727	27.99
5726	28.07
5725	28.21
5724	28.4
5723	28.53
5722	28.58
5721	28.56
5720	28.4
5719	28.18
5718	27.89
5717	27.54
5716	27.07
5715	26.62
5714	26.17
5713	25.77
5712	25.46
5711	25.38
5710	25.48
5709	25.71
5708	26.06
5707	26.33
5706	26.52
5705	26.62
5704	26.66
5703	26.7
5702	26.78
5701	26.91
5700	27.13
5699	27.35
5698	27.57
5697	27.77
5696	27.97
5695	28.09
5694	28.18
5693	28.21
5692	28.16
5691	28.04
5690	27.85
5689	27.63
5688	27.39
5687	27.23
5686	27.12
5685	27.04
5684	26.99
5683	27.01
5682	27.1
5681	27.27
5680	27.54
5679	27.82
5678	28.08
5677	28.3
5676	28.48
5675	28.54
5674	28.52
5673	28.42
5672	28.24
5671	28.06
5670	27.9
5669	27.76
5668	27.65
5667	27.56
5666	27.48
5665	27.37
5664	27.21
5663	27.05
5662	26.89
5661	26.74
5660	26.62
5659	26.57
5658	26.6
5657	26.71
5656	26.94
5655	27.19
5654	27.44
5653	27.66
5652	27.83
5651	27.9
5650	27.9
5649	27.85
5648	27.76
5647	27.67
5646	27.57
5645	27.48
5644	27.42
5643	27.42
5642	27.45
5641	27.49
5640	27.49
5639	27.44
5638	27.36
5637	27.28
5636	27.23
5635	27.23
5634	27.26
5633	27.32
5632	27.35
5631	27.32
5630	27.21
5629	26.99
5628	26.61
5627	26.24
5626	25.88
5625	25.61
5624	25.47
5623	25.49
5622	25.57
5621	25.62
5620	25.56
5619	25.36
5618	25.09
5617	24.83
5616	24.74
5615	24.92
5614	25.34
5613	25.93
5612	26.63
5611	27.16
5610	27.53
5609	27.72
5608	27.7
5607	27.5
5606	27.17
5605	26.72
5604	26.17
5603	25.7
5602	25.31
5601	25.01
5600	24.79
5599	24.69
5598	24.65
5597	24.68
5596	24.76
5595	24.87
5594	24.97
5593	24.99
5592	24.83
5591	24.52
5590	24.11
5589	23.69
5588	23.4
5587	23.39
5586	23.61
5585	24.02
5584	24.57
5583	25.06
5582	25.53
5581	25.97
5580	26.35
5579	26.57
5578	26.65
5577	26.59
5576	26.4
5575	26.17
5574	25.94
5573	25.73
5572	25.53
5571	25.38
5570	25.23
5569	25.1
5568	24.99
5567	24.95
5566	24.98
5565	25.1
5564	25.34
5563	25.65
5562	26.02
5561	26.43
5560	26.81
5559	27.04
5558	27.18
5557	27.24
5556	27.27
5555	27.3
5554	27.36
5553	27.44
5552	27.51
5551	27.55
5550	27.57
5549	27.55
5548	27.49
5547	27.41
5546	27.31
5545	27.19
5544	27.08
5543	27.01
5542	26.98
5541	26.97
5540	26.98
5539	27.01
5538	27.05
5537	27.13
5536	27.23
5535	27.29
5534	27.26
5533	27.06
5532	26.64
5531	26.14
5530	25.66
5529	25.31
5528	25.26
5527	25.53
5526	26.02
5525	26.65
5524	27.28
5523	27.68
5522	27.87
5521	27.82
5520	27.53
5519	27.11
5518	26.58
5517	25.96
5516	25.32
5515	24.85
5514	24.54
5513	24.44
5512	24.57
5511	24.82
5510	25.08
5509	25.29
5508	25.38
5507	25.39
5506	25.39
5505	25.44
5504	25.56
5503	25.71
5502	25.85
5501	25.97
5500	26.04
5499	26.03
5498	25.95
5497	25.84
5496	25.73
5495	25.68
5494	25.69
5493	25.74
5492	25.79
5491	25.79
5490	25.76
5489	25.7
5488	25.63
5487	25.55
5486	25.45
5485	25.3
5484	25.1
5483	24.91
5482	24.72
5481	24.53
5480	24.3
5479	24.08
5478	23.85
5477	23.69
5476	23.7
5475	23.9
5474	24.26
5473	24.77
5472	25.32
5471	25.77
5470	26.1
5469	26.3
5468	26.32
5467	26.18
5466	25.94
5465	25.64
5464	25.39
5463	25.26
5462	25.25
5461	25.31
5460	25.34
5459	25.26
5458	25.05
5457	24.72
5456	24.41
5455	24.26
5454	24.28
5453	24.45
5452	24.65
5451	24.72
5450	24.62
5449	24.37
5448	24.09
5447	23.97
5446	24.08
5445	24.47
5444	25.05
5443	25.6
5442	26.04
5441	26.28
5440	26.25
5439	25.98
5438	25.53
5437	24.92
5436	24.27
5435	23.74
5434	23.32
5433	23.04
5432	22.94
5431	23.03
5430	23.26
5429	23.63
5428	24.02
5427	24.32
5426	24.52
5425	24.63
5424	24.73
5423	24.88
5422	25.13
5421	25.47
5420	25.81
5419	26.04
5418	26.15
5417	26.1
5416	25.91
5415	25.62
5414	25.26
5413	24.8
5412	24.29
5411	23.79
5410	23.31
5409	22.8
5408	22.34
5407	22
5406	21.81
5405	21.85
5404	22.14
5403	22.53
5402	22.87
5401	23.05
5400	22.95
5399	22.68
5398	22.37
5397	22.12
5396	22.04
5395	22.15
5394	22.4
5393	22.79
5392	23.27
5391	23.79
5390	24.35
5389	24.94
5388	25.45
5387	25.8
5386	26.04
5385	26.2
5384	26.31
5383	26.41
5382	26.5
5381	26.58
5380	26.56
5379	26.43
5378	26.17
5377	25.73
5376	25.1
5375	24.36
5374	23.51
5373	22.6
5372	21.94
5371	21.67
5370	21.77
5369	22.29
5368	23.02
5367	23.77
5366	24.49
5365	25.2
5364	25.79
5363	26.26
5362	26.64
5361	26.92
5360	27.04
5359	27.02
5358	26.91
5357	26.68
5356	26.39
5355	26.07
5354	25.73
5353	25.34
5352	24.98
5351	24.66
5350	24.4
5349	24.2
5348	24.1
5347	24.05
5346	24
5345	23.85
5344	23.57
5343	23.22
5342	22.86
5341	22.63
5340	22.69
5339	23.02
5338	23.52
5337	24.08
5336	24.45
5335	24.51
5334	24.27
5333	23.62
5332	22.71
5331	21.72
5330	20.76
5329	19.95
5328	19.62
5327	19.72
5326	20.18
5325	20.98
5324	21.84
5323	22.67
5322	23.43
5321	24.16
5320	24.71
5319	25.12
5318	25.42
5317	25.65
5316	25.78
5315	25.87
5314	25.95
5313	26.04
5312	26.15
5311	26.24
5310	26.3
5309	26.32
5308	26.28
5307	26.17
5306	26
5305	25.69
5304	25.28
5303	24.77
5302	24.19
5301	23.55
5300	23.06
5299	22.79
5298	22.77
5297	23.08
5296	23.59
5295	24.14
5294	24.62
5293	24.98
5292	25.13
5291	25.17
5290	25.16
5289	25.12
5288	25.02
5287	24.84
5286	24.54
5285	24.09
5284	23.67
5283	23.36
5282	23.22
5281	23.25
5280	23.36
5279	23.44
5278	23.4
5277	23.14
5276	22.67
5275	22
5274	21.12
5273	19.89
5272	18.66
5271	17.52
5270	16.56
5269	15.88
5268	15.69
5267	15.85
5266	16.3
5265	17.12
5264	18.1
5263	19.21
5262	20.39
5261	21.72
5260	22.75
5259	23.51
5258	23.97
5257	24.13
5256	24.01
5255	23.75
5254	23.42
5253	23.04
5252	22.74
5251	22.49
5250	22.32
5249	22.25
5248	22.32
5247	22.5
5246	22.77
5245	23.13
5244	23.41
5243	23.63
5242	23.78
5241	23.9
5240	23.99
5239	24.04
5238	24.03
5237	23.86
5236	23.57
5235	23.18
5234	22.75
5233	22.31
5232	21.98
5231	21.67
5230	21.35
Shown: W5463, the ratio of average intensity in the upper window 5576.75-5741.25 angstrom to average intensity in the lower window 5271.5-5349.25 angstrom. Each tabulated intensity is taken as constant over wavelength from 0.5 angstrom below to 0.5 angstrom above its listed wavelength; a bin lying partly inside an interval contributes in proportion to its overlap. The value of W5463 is 1.13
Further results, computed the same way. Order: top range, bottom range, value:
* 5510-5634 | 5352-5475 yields 1.06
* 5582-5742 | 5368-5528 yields 1.08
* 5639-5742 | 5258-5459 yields 1.15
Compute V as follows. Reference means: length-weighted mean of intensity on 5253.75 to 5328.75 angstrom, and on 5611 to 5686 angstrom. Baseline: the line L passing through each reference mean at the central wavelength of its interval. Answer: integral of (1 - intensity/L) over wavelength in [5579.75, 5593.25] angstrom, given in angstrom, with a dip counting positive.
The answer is 0.9 angstrom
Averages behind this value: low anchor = 23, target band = 24.5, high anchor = 27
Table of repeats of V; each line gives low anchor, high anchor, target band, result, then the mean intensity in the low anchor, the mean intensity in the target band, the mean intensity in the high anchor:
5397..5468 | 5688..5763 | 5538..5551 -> -0.78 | 24.4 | 27.2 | 27.7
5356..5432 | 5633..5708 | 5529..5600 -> 0.68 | 24.4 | 26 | 27.4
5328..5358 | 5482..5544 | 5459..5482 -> 0.39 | 23.8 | 25.1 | 26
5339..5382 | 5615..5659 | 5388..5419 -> 1.90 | 24.7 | 23.5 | 26.8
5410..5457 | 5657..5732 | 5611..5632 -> 0.61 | 24.7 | 25.9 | 27.4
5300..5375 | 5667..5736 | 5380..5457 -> 1.98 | 24.2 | 24.3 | 27.5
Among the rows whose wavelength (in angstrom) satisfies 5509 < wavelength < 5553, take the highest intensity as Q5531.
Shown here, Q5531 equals 27.87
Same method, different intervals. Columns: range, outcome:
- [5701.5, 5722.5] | 28.58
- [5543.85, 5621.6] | 27.72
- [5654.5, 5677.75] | 28.54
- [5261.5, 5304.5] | 25.28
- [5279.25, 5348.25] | 26.32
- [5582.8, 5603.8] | 25.7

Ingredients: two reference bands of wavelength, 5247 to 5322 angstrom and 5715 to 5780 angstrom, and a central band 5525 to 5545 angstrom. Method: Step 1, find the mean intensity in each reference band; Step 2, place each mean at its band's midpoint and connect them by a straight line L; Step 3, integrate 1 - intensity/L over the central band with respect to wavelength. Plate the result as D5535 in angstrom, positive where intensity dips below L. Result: -0.6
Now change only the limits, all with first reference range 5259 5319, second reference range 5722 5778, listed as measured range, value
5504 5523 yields -0.2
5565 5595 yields 1.3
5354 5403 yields -1.2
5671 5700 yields -0.3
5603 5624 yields 0.4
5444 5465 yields 0.1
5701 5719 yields 0.8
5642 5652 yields -0.2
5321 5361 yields -0.1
